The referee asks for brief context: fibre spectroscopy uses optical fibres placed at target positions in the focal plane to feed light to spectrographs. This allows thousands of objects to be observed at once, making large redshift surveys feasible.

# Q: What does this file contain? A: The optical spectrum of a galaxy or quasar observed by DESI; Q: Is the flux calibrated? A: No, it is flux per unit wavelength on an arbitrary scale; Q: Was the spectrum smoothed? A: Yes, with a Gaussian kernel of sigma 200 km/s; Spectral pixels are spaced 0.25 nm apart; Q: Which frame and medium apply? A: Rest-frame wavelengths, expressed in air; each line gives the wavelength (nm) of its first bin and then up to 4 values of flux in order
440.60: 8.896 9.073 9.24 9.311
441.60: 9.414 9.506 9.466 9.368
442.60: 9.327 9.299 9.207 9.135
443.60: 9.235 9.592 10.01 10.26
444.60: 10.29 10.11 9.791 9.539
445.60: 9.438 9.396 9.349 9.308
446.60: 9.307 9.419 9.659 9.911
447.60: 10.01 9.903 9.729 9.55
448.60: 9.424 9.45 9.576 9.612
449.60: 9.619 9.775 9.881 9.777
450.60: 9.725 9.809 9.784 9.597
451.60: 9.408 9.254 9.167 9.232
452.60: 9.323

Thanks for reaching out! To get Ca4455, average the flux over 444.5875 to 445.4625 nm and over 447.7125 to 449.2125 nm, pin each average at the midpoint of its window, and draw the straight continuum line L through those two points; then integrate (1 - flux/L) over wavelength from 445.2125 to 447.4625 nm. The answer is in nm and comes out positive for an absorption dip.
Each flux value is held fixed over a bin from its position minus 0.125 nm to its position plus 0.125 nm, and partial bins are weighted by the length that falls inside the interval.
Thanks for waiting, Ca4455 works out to 0.07 nm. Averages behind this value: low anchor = 9.89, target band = 9.48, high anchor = 9.61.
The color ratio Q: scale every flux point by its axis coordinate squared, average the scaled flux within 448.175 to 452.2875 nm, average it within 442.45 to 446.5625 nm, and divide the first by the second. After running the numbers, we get 1.03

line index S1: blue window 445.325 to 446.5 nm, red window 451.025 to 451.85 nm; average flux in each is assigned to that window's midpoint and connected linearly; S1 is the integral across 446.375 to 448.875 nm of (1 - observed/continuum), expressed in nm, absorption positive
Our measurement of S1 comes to -0.05 nm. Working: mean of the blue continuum 9.39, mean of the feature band 9.63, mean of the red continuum 9.53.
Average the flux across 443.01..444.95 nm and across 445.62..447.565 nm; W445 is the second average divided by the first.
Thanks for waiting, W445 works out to 0.98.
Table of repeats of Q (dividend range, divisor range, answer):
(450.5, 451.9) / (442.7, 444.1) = 1.06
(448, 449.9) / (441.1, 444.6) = 1.04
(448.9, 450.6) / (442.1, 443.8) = 1.08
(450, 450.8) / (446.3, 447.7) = 1.03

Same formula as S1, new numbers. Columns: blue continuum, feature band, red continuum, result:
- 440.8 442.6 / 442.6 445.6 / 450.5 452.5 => -0.086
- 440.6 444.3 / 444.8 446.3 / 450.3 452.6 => -0.023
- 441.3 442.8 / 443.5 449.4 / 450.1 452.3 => -0.113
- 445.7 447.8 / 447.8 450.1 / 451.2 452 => -0.033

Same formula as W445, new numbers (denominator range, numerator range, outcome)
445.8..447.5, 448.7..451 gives 1.02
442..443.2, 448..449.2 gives 1.02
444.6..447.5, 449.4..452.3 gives 1.00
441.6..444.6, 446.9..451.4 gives 1.02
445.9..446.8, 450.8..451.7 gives 1.03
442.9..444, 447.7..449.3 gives 1.03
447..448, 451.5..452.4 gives 0.94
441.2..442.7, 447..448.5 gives 1.04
